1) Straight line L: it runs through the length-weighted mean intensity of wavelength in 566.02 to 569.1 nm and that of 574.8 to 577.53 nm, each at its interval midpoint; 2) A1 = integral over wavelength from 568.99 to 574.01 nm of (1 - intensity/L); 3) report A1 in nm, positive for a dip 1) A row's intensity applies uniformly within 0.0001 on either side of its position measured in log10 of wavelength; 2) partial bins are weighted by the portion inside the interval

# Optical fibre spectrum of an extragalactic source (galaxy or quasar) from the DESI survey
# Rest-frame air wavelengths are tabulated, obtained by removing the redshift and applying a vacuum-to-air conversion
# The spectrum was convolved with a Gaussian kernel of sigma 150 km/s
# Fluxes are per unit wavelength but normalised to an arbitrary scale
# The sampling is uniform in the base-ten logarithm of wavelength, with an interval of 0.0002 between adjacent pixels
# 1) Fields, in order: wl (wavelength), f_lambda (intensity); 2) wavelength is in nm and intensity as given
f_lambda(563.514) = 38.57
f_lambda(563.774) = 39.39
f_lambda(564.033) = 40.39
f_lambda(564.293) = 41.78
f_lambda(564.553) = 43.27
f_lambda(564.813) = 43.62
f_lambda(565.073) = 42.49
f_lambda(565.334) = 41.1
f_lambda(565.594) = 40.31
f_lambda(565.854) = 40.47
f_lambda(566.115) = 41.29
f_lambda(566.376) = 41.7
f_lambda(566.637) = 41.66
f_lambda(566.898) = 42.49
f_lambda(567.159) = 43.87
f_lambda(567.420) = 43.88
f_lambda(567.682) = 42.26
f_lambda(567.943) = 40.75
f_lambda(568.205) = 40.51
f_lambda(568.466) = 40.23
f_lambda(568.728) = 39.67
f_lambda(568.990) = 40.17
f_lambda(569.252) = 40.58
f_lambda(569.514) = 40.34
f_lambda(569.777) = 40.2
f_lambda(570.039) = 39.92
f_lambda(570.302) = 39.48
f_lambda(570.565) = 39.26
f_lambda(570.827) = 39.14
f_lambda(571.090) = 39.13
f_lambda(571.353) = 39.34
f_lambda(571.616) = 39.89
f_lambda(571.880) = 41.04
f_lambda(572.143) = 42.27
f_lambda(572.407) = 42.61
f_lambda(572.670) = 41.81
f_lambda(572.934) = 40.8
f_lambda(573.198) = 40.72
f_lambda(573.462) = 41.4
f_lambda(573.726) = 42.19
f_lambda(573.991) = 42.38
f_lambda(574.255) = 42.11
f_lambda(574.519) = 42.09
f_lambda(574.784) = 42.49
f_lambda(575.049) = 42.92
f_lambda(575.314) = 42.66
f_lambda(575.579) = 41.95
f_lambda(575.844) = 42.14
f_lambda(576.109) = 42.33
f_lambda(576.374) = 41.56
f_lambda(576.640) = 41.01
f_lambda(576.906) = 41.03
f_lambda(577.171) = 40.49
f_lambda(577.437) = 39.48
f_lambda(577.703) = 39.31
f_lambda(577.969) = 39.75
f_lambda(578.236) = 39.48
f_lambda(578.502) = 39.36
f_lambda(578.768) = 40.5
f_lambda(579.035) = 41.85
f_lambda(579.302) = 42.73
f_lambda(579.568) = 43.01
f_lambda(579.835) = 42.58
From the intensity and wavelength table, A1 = 0.12 nm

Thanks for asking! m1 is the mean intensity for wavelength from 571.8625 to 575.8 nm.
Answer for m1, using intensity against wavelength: 42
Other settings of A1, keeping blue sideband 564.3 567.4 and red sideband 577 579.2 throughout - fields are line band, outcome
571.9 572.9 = -0.02 nm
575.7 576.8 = -0.04 nm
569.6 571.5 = 0.08 nm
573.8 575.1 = -0.05 nm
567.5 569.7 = 0.05 nm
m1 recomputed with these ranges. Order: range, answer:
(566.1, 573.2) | 40.9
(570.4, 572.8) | 40.5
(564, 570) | 41.4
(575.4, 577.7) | 41.2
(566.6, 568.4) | 42.2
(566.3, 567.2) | 42.3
